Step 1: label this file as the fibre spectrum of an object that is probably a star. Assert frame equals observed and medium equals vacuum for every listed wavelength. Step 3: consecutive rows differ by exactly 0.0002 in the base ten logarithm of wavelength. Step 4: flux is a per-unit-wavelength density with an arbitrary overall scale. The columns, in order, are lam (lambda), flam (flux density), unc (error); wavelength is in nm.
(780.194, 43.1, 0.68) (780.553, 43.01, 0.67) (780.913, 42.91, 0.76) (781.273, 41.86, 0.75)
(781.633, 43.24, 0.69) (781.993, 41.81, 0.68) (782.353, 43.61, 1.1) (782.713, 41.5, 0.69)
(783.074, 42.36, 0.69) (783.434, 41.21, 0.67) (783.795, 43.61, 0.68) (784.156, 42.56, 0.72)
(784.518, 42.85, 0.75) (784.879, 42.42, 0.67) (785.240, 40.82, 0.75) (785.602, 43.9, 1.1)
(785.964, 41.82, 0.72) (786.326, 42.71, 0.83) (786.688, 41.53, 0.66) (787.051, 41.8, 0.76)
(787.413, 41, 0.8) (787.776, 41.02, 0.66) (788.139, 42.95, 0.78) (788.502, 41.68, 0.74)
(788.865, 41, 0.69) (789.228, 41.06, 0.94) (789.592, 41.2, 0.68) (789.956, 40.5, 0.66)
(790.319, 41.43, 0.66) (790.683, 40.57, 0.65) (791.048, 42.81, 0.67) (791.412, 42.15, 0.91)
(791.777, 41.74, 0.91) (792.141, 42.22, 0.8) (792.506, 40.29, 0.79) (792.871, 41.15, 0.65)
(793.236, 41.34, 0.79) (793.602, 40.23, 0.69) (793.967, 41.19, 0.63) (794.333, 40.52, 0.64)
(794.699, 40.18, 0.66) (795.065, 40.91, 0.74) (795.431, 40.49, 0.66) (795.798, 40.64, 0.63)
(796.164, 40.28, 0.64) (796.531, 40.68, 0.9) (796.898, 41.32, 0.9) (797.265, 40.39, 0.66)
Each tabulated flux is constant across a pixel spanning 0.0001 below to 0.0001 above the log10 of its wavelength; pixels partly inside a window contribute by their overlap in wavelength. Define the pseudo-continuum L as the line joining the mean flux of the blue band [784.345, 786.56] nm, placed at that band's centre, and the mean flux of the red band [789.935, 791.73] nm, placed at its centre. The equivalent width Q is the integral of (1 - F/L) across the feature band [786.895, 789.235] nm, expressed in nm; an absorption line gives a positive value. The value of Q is 0.03 nm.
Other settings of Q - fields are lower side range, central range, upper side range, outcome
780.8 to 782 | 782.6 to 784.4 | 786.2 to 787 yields 0.00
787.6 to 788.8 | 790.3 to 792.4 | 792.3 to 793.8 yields -0.03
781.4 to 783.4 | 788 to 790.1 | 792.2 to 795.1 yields 0.00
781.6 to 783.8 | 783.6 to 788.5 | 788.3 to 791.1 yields -0.05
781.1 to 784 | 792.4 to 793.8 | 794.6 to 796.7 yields 0.00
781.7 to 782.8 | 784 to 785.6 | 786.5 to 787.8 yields -0.02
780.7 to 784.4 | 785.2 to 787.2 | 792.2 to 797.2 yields -0.01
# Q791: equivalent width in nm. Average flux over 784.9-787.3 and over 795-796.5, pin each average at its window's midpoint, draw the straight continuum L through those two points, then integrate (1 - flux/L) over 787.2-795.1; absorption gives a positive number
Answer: 0.01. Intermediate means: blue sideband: 42.1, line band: 41.2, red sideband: 40.6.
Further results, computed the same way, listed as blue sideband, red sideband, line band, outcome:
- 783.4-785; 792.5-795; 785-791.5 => 0.03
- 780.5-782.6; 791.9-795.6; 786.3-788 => 0.01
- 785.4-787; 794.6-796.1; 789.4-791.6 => 0.00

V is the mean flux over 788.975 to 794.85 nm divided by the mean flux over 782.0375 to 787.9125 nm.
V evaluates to 1.0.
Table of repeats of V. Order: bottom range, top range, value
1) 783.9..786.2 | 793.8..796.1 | 0.96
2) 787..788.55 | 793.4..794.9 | 0.97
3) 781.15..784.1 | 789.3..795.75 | 0.97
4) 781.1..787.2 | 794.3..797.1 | 0.96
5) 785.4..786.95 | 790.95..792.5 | 0.99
